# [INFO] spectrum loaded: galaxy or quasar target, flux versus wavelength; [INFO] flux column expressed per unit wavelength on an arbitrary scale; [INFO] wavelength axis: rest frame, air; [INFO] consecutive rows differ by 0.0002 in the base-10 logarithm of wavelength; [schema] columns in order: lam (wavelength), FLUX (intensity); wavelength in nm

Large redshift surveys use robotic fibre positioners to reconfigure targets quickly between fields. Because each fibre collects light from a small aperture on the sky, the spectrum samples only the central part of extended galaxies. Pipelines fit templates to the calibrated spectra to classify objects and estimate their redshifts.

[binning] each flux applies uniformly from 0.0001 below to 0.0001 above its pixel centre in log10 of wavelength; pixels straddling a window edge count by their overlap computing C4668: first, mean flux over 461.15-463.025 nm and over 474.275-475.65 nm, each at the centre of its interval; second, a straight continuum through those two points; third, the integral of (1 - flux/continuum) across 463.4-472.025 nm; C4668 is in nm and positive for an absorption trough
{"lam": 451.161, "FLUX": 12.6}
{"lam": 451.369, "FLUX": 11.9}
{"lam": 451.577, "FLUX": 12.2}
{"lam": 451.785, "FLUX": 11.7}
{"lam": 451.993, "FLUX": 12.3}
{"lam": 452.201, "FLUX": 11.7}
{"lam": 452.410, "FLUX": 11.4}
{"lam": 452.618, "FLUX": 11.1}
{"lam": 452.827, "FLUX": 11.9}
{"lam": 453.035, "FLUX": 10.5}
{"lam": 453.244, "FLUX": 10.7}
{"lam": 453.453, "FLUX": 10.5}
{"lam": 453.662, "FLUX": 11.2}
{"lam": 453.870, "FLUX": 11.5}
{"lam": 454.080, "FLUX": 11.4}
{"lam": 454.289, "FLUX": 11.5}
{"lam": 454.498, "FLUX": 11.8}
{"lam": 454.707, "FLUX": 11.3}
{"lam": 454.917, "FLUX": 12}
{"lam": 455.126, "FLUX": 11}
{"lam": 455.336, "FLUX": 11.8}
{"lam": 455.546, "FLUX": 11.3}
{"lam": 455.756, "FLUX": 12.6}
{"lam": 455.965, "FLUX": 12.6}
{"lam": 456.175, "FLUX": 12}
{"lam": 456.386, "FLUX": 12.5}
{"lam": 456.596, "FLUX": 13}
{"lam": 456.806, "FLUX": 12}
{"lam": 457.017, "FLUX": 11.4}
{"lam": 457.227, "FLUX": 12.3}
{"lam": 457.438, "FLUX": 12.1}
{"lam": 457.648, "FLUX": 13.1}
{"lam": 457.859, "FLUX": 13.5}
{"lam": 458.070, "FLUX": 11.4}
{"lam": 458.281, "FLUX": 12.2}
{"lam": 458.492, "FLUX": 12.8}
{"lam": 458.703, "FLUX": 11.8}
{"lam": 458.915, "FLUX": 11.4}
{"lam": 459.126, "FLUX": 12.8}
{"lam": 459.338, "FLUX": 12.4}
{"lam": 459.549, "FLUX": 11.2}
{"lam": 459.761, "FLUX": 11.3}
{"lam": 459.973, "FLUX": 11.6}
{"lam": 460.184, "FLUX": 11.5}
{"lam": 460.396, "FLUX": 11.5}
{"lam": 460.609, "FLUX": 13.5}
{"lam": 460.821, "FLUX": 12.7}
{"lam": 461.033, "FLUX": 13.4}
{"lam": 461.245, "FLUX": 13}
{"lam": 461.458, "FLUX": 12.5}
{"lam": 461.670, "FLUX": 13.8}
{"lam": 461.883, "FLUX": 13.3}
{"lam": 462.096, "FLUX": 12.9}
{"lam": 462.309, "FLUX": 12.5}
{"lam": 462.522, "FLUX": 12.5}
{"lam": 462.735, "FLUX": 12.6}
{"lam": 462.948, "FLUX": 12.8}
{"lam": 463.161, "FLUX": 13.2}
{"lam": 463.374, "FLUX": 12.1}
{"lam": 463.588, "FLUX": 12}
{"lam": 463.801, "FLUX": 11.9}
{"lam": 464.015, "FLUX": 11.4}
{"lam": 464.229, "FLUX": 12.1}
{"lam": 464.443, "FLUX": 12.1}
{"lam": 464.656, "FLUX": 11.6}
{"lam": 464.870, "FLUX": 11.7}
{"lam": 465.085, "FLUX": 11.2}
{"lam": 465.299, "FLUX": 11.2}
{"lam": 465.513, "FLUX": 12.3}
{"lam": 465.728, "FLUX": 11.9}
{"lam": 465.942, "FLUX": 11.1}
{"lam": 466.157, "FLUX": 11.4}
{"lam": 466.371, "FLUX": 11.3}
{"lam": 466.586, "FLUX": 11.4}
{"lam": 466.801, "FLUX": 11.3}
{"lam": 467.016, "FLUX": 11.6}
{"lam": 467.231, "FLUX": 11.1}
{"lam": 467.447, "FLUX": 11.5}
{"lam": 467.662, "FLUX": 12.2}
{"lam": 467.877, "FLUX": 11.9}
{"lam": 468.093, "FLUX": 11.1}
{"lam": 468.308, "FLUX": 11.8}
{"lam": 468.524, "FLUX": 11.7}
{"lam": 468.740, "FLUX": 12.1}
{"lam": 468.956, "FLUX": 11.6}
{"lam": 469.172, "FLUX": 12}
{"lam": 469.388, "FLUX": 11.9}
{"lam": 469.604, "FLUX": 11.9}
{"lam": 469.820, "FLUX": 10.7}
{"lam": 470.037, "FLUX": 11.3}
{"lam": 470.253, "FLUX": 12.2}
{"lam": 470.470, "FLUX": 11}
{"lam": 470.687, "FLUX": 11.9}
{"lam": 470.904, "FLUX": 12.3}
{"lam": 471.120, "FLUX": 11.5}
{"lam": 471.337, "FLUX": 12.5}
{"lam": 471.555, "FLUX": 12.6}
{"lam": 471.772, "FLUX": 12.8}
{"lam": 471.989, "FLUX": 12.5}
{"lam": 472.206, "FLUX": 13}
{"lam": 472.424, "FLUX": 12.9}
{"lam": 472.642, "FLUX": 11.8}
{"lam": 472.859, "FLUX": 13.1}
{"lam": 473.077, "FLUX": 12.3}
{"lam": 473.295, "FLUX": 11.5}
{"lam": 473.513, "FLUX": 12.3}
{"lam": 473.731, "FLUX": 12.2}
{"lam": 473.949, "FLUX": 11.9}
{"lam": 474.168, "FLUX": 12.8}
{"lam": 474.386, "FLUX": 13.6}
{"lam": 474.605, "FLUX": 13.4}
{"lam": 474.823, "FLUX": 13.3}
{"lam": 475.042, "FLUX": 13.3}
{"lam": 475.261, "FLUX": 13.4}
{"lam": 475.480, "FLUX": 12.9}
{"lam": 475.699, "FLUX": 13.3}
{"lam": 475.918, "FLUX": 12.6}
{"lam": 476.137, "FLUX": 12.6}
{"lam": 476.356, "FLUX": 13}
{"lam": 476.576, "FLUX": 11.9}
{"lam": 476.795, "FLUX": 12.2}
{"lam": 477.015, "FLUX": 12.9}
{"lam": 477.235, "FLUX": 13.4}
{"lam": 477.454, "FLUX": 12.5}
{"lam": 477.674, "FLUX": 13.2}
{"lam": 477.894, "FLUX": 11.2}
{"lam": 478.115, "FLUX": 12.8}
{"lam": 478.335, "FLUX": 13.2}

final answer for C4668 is 0.88 nm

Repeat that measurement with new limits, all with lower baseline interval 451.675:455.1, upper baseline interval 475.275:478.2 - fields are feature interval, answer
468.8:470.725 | 0.107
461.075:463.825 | -0.196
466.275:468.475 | 0.115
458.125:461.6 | -0.141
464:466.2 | 0.071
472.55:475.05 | -0.017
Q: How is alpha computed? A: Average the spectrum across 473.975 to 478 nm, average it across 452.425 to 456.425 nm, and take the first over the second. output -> 1.1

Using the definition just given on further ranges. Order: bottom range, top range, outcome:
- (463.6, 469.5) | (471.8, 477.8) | 1.09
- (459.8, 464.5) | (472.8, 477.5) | 1.02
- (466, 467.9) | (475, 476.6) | 1.12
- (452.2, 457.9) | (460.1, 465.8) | 1.05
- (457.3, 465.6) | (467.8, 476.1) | 1.00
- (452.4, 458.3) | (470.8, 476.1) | 1.07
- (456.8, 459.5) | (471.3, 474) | 1.02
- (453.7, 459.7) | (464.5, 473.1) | 0.98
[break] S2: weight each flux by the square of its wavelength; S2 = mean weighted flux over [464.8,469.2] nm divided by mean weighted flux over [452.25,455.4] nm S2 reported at 1.08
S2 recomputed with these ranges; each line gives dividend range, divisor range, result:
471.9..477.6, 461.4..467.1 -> 1.10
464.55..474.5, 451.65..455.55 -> 1.12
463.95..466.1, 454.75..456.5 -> 1.02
